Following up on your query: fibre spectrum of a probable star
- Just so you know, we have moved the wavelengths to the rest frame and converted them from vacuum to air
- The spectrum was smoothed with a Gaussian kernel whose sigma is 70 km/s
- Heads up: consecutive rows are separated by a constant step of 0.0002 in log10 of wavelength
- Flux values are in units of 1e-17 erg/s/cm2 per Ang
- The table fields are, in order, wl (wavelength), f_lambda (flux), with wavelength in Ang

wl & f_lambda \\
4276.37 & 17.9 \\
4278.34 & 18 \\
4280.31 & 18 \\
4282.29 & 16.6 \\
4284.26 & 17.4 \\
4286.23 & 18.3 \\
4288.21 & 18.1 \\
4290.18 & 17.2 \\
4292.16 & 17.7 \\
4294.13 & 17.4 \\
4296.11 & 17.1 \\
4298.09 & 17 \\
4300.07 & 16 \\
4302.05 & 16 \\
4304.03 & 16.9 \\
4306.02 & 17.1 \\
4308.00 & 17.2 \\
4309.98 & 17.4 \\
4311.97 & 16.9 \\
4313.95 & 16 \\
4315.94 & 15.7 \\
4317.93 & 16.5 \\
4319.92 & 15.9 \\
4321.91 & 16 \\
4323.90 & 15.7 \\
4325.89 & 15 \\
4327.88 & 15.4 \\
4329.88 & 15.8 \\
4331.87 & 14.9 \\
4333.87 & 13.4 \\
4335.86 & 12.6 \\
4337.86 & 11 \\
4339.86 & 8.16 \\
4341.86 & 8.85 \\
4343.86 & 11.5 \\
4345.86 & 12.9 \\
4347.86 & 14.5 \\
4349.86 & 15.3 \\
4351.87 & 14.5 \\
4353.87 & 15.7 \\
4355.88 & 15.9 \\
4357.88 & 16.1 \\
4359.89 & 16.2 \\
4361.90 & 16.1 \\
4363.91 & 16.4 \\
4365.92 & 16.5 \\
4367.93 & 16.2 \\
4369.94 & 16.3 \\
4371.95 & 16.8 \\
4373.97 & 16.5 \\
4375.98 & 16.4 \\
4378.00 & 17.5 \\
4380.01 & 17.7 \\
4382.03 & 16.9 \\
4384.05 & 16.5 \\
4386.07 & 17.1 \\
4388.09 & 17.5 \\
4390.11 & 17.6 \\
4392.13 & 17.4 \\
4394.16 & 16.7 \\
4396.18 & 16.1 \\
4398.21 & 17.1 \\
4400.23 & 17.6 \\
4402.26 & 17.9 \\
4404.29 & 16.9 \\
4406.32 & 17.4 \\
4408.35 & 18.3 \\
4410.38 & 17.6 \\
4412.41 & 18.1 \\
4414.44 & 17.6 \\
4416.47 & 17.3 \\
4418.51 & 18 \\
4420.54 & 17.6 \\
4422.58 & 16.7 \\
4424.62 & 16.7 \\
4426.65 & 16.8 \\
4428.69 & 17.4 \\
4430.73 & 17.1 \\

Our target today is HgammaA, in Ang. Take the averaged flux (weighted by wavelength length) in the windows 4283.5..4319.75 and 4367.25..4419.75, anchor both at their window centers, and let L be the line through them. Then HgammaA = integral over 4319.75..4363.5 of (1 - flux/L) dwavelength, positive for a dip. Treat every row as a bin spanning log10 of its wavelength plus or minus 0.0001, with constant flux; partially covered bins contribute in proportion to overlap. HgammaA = 7.5 Ang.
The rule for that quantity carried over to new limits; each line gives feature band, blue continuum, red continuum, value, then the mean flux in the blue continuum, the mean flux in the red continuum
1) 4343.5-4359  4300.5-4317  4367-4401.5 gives 2.0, 16.6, 16.9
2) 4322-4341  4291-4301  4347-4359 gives 2.8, 17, 15.4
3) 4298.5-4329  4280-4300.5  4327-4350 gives -2.4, 17.4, 12.8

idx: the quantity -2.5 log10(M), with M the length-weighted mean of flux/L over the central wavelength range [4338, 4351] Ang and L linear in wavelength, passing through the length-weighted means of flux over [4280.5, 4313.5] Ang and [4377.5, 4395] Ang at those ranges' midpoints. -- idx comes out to 0.40 mag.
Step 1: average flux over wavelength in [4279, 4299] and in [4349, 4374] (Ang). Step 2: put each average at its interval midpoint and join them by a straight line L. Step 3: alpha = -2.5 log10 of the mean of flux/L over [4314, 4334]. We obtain 0.08 mag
